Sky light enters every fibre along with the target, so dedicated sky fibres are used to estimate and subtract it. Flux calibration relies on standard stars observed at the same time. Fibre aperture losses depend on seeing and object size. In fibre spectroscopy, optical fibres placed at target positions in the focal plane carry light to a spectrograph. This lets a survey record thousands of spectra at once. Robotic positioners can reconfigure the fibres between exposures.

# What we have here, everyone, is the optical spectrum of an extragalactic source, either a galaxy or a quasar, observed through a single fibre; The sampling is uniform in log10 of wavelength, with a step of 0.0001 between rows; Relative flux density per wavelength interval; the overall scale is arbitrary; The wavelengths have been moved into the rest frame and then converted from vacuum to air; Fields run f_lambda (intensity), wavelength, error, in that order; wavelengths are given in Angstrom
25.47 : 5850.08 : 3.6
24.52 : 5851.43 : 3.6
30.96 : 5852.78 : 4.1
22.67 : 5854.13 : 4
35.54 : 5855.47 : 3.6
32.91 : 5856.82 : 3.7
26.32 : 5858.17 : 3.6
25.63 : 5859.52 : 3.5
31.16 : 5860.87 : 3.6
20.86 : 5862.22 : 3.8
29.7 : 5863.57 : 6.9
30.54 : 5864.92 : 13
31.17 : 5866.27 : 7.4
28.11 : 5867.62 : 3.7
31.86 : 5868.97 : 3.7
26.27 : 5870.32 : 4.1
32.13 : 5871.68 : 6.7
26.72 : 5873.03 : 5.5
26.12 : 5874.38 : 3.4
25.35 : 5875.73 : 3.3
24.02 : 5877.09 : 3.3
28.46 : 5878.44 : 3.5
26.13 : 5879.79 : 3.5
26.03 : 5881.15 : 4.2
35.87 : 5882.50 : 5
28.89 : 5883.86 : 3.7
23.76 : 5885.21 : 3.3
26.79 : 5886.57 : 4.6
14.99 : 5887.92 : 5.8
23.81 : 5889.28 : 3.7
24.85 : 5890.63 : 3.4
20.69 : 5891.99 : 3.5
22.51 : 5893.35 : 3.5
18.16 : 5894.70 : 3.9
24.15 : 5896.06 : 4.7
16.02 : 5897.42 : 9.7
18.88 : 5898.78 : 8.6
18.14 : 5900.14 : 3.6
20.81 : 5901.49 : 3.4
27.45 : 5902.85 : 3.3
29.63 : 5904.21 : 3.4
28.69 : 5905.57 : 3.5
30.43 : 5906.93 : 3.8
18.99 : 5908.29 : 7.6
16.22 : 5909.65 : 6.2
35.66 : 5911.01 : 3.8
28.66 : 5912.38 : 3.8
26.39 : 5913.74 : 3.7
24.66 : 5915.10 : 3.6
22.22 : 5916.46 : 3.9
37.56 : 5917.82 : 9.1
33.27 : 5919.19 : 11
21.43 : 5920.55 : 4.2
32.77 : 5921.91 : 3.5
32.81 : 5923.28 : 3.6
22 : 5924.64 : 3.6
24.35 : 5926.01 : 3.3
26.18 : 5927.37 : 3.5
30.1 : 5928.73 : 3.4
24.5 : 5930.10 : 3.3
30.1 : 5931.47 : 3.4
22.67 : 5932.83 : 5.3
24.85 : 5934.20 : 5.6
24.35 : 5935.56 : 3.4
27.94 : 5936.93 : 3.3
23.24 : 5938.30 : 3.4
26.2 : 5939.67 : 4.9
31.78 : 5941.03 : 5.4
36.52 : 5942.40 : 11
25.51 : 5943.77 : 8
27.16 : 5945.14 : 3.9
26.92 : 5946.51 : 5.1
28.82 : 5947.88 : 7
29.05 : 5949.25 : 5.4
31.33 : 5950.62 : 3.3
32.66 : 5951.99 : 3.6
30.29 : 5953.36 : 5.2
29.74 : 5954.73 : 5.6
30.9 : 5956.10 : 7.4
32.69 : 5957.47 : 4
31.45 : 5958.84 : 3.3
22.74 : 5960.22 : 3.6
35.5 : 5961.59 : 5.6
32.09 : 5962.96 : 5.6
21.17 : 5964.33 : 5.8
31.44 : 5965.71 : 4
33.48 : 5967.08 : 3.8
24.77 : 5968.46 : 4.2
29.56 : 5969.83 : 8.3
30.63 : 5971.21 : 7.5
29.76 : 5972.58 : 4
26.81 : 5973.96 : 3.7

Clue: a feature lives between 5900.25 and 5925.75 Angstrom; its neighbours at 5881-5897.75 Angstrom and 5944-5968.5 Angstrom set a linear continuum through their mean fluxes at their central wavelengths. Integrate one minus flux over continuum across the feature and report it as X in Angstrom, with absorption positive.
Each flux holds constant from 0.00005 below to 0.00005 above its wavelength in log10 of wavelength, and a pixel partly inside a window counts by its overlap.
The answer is -1.2 Angstrom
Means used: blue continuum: 23.7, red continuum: 29.6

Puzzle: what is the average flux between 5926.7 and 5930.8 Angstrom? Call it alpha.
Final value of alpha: 26.9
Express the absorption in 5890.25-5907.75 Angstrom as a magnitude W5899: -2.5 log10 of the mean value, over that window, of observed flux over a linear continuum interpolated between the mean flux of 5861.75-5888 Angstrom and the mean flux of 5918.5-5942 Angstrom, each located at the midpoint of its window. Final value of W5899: 0.18 mag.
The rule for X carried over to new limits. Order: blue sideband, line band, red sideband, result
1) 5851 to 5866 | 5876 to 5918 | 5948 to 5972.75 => 6.2 Angstrom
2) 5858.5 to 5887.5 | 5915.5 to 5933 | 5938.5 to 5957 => 0.8 Angstrom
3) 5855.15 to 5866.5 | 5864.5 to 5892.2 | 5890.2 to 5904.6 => -1.4 Angstrom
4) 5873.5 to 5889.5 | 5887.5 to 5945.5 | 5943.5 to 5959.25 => 4.9 Angstrom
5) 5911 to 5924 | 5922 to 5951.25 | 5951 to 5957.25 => 2.6 Angstrom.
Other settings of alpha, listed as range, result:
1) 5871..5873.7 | 29.4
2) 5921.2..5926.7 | 27.9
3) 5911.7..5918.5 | 27.9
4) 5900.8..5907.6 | 27.4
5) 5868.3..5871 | 29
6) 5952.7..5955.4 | 30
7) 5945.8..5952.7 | 29.7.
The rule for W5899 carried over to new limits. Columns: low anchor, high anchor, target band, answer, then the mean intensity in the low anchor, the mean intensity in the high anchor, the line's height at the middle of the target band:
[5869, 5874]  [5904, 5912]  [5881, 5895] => 0.142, 28.7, 26.5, 27.7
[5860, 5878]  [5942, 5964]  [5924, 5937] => 0.152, 28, 30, 29.4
